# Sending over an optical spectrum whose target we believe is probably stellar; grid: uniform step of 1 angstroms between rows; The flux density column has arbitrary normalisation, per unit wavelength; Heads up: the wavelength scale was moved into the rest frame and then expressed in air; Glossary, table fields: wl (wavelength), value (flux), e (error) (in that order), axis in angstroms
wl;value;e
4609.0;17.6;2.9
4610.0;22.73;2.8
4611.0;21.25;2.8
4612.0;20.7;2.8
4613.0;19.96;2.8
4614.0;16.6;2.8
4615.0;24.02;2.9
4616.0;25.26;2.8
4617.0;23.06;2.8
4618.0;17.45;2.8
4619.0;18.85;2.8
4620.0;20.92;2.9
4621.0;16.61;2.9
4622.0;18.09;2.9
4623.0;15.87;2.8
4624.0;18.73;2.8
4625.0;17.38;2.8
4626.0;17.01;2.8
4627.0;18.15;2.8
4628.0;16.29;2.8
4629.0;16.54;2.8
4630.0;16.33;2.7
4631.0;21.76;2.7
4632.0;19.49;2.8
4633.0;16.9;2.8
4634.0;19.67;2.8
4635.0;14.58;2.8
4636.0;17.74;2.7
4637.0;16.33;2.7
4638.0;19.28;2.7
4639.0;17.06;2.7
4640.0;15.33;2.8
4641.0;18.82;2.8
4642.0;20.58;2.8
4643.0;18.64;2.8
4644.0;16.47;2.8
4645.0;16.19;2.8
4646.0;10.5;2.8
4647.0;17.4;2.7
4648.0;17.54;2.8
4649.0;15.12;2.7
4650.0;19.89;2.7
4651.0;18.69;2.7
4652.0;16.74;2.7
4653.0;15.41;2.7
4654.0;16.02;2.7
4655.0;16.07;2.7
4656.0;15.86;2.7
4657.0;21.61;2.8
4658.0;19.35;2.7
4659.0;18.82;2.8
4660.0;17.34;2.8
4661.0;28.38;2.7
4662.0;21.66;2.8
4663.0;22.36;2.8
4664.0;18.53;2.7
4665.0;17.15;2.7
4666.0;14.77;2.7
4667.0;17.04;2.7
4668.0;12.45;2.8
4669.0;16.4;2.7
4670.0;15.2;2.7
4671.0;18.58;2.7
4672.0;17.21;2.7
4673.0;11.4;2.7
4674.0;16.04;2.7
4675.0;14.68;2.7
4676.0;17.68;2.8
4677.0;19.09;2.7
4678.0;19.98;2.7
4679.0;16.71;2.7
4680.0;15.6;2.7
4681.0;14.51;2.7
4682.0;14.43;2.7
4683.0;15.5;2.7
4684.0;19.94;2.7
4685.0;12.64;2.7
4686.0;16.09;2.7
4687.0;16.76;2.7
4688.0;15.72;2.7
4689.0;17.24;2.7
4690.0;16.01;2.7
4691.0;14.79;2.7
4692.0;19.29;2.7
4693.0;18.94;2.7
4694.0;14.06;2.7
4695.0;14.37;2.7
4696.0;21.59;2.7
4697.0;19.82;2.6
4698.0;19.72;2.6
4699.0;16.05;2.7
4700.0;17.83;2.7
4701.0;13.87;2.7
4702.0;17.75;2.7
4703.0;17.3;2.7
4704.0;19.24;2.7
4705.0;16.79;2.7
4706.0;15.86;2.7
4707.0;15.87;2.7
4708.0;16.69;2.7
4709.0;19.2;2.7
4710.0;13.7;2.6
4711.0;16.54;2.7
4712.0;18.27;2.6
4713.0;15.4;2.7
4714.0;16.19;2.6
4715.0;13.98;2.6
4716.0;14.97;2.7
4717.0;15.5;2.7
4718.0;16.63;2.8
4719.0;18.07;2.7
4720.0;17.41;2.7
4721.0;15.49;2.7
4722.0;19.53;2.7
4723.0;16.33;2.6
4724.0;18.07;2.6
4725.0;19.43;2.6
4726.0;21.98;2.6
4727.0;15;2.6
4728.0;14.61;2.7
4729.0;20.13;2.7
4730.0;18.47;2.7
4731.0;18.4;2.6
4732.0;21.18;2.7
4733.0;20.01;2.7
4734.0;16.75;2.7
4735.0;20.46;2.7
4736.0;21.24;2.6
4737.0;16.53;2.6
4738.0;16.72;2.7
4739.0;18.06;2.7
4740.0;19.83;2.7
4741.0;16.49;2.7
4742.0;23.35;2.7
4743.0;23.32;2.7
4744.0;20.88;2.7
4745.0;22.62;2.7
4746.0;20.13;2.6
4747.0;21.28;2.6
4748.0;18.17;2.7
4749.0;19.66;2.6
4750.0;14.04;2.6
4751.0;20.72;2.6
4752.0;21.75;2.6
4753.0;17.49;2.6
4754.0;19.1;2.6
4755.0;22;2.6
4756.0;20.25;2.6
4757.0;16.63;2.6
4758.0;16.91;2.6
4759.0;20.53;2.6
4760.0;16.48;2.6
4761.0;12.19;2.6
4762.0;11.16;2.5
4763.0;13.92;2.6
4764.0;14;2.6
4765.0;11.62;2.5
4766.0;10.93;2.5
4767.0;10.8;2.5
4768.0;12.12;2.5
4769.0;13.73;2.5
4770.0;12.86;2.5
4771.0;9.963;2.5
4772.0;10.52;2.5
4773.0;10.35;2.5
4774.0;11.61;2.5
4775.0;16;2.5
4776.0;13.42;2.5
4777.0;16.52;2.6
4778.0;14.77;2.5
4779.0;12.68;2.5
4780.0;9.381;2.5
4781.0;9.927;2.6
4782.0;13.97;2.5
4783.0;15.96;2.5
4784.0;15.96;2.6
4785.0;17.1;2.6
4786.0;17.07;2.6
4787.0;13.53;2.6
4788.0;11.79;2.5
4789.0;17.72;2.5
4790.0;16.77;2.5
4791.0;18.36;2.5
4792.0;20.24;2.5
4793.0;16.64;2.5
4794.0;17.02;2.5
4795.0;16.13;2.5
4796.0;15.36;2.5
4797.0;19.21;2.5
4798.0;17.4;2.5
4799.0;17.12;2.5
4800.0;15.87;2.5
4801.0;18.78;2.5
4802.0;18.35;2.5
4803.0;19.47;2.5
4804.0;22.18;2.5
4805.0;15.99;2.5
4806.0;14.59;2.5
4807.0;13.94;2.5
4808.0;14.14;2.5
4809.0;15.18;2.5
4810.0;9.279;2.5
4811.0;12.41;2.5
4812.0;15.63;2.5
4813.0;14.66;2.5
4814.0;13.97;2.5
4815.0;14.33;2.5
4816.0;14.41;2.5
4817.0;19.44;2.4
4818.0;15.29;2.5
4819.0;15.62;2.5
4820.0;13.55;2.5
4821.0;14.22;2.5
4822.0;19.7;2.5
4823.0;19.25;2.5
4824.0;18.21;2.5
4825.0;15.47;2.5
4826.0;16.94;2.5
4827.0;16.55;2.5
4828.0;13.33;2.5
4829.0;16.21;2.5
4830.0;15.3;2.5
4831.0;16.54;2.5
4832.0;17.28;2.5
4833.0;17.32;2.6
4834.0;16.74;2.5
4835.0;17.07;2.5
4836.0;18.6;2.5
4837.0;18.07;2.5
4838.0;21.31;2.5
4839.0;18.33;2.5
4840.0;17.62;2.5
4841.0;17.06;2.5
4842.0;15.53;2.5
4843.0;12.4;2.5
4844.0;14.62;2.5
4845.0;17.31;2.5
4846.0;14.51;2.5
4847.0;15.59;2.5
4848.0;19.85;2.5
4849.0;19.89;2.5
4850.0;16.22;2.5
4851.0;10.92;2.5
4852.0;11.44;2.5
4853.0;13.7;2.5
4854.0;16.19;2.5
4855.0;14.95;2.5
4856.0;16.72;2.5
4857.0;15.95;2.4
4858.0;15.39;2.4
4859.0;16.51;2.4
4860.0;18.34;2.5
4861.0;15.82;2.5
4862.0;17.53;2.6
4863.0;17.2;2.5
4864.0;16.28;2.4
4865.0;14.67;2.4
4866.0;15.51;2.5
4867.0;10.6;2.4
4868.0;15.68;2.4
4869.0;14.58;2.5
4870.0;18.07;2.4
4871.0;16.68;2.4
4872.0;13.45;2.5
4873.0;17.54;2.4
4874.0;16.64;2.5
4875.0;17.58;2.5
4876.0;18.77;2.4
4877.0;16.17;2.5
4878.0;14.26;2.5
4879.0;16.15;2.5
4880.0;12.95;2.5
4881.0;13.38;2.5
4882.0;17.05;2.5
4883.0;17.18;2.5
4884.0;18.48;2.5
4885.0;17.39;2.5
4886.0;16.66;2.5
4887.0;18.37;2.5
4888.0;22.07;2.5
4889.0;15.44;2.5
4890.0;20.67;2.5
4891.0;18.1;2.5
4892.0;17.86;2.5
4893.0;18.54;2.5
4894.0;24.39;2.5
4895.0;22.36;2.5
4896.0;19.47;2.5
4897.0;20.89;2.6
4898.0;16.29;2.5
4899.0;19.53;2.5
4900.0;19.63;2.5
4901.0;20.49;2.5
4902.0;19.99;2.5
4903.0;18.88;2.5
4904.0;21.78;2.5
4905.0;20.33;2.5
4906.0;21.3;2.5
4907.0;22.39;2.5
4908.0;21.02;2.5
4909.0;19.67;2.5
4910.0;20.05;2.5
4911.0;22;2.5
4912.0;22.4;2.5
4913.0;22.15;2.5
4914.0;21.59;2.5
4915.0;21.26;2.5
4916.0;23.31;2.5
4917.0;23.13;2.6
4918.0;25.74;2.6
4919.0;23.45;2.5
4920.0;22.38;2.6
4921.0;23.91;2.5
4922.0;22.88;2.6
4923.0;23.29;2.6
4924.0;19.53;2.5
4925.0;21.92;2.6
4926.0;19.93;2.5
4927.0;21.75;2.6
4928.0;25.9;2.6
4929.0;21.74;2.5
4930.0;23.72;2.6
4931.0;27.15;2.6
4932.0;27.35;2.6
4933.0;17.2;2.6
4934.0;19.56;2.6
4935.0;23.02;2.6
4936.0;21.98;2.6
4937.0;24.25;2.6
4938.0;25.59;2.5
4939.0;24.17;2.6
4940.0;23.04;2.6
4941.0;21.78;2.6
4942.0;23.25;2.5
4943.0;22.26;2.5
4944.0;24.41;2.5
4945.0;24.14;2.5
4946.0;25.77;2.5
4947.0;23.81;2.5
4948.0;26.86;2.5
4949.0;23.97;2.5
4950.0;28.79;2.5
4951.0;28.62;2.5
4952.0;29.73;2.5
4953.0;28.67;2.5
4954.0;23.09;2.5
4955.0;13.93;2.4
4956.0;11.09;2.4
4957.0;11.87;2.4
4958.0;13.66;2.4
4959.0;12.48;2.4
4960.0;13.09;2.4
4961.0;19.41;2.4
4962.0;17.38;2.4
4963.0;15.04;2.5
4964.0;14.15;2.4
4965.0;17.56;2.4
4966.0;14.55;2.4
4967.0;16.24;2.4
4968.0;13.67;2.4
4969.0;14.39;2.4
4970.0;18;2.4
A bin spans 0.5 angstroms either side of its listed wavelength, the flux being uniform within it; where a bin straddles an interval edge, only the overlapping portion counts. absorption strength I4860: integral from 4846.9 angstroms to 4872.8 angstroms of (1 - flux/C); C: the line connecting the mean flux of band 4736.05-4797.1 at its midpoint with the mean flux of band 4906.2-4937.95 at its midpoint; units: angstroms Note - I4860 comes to 5.5 angstroms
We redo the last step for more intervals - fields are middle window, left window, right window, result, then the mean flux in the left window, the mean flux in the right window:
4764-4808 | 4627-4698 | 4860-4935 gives 8.32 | 17.3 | 19.5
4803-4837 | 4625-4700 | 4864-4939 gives 5.41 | 17.3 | 19.8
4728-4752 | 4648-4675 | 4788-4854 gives -3.54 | 17.6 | 16.3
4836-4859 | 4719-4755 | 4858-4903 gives 2.11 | 19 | 17.4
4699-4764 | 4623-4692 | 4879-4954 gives 2.36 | 17.2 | 21.7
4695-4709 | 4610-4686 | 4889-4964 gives 0.74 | 17.8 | 21.4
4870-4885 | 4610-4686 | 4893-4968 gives 3.17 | 17.8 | 21.3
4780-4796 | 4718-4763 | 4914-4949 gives 3.29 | 18.5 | 23.2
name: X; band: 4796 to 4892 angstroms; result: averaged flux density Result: 16.3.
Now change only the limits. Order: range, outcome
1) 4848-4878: 15.9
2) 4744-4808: 15.9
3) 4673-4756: 17.7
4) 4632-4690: 17.2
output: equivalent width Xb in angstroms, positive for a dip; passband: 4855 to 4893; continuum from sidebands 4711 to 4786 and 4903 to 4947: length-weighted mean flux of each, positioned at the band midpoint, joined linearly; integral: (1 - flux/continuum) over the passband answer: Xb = 7.90 angstroms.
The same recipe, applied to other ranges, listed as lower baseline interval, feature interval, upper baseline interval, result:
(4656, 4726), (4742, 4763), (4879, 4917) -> -1.05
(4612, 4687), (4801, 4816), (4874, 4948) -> 3.25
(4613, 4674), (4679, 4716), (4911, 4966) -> 4.02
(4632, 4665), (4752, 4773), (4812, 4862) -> 2.73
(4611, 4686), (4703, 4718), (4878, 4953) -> 1.83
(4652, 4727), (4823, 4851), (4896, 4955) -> 5.23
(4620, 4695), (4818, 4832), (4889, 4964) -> 2.55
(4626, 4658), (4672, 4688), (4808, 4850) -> 0.95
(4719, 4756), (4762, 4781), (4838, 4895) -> 6.19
